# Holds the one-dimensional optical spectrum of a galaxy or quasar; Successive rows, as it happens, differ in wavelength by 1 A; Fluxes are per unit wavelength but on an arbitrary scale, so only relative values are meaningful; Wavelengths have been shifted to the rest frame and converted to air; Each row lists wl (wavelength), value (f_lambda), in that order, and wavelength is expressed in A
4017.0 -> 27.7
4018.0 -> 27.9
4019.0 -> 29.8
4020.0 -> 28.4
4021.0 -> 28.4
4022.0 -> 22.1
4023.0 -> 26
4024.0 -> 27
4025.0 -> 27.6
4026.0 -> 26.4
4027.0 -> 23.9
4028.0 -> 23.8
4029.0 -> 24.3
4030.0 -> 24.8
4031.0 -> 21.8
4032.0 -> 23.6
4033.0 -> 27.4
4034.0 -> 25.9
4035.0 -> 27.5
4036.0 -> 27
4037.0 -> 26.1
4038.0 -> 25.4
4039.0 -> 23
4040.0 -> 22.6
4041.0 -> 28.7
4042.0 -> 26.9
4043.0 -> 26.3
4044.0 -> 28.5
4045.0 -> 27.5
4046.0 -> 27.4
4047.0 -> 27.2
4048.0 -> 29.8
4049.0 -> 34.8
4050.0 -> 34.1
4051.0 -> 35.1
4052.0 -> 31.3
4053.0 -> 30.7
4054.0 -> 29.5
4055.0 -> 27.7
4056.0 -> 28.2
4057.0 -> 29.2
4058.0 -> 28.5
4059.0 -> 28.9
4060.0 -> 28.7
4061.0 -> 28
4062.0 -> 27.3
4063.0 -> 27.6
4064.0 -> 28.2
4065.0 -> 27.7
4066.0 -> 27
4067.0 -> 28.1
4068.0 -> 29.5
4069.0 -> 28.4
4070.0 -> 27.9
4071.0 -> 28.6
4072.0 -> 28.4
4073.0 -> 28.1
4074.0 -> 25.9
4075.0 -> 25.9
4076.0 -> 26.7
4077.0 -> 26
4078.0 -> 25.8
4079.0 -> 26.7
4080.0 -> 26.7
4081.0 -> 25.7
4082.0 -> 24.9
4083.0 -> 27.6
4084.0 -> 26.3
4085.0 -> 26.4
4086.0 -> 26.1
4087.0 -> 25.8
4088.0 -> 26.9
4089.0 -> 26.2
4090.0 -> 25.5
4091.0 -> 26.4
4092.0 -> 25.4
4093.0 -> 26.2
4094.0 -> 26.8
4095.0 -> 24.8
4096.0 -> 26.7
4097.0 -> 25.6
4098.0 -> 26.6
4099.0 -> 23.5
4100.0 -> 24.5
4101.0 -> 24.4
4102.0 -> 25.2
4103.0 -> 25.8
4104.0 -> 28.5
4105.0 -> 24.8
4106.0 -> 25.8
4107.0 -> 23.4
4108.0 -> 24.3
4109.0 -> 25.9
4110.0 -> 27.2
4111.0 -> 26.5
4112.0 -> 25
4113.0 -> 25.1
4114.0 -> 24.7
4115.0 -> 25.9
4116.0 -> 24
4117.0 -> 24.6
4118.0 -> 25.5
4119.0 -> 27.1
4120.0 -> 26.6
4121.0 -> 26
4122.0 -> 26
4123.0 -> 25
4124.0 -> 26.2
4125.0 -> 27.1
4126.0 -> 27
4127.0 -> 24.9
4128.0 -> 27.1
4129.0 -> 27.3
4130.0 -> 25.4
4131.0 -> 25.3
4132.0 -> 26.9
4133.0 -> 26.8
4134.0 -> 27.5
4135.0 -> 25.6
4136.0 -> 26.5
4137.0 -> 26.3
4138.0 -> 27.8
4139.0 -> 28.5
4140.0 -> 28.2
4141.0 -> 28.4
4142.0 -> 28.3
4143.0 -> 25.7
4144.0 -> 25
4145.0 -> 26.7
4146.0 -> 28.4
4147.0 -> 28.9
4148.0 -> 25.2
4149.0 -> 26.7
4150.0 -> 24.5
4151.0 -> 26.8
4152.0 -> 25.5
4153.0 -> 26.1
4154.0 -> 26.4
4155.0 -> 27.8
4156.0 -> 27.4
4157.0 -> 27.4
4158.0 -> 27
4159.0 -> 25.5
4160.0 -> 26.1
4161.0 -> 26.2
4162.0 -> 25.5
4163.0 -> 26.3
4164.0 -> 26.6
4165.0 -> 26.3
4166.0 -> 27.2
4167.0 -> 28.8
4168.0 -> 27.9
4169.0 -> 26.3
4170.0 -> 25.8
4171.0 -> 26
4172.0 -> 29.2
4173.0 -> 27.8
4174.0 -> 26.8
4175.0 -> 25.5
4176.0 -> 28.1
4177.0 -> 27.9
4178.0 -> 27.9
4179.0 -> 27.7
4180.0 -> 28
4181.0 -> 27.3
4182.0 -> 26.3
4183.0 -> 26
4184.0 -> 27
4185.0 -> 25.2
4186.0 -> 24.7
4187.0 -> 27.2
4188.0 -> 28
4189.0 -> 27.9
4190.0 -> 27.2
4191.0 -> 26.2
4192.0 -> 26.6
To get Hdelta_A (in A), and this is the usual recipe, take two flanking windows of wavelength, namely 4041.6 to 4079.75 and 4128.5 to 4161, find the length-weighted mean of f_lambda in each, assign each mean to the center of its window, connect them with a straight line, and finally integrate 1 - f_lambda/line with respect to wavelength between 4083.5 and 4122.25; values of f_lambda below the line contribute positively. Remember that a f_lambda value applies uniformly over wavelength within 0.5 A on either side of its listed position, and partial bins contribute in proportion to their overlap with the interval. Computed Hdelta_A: 2.7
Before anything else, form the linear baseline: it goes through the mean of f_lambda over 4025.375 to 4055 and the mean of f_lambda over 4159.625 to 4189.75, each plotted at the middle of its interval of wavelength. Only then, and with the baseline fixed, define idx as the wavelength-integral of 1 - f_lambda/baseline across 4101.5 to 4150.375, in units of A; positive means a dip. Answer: 1.5 A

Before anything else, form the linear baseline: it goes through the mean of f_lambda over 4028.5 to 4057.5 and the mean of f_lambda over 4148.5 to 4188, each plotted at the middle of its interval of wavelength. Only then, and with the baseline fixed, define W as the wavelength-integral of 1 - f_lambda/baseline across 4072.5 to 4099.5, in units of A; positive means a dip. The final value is 1.2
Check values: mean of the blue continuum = 27.7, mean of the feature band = 26.1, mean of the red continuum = 26.8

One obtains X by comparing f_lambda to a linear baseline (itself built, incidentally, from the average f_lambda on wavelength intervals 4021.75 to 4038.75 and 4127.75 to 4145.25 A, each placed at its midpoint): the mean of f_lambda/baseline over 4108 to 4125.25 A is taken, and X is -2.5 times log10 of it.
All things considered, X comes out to 0.03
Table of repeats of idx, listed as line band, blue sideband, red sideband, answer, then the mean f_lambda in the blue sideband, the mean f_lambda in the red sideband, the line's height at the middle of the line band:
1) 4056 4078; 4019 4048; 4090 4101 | -1.7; 26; 25.6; 25.8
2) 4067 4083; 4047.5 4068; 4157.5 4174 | 1.1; 29.5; 26.8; 29.1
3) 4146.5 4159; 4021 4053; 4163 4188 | 0.2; 27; 27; 27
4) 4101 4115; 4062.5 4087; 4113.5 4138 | 0.5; 27.1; 26.1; 26.4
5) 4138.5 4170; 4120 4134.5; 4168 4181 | 0.1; 26.3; 27.3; 26.9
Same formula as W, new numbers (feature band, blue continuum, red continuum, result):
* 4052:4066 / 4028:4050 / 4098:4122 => -1.2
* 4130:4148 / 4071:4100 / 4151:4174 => -0.3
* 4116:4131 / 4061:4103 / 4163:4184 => 0.4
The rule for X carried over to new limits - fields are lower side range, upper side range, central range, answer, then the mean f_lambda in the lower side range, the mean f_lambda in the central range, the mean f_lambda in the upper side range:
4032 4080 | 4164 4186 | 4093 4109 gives 0.09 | 27.9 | 25.4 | 27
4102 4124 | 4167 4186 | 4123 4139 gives -0.02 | 25.6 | 26.5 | 27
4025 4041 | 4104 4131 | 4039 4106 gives -0.08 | 25.1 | 27.3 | 25.8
